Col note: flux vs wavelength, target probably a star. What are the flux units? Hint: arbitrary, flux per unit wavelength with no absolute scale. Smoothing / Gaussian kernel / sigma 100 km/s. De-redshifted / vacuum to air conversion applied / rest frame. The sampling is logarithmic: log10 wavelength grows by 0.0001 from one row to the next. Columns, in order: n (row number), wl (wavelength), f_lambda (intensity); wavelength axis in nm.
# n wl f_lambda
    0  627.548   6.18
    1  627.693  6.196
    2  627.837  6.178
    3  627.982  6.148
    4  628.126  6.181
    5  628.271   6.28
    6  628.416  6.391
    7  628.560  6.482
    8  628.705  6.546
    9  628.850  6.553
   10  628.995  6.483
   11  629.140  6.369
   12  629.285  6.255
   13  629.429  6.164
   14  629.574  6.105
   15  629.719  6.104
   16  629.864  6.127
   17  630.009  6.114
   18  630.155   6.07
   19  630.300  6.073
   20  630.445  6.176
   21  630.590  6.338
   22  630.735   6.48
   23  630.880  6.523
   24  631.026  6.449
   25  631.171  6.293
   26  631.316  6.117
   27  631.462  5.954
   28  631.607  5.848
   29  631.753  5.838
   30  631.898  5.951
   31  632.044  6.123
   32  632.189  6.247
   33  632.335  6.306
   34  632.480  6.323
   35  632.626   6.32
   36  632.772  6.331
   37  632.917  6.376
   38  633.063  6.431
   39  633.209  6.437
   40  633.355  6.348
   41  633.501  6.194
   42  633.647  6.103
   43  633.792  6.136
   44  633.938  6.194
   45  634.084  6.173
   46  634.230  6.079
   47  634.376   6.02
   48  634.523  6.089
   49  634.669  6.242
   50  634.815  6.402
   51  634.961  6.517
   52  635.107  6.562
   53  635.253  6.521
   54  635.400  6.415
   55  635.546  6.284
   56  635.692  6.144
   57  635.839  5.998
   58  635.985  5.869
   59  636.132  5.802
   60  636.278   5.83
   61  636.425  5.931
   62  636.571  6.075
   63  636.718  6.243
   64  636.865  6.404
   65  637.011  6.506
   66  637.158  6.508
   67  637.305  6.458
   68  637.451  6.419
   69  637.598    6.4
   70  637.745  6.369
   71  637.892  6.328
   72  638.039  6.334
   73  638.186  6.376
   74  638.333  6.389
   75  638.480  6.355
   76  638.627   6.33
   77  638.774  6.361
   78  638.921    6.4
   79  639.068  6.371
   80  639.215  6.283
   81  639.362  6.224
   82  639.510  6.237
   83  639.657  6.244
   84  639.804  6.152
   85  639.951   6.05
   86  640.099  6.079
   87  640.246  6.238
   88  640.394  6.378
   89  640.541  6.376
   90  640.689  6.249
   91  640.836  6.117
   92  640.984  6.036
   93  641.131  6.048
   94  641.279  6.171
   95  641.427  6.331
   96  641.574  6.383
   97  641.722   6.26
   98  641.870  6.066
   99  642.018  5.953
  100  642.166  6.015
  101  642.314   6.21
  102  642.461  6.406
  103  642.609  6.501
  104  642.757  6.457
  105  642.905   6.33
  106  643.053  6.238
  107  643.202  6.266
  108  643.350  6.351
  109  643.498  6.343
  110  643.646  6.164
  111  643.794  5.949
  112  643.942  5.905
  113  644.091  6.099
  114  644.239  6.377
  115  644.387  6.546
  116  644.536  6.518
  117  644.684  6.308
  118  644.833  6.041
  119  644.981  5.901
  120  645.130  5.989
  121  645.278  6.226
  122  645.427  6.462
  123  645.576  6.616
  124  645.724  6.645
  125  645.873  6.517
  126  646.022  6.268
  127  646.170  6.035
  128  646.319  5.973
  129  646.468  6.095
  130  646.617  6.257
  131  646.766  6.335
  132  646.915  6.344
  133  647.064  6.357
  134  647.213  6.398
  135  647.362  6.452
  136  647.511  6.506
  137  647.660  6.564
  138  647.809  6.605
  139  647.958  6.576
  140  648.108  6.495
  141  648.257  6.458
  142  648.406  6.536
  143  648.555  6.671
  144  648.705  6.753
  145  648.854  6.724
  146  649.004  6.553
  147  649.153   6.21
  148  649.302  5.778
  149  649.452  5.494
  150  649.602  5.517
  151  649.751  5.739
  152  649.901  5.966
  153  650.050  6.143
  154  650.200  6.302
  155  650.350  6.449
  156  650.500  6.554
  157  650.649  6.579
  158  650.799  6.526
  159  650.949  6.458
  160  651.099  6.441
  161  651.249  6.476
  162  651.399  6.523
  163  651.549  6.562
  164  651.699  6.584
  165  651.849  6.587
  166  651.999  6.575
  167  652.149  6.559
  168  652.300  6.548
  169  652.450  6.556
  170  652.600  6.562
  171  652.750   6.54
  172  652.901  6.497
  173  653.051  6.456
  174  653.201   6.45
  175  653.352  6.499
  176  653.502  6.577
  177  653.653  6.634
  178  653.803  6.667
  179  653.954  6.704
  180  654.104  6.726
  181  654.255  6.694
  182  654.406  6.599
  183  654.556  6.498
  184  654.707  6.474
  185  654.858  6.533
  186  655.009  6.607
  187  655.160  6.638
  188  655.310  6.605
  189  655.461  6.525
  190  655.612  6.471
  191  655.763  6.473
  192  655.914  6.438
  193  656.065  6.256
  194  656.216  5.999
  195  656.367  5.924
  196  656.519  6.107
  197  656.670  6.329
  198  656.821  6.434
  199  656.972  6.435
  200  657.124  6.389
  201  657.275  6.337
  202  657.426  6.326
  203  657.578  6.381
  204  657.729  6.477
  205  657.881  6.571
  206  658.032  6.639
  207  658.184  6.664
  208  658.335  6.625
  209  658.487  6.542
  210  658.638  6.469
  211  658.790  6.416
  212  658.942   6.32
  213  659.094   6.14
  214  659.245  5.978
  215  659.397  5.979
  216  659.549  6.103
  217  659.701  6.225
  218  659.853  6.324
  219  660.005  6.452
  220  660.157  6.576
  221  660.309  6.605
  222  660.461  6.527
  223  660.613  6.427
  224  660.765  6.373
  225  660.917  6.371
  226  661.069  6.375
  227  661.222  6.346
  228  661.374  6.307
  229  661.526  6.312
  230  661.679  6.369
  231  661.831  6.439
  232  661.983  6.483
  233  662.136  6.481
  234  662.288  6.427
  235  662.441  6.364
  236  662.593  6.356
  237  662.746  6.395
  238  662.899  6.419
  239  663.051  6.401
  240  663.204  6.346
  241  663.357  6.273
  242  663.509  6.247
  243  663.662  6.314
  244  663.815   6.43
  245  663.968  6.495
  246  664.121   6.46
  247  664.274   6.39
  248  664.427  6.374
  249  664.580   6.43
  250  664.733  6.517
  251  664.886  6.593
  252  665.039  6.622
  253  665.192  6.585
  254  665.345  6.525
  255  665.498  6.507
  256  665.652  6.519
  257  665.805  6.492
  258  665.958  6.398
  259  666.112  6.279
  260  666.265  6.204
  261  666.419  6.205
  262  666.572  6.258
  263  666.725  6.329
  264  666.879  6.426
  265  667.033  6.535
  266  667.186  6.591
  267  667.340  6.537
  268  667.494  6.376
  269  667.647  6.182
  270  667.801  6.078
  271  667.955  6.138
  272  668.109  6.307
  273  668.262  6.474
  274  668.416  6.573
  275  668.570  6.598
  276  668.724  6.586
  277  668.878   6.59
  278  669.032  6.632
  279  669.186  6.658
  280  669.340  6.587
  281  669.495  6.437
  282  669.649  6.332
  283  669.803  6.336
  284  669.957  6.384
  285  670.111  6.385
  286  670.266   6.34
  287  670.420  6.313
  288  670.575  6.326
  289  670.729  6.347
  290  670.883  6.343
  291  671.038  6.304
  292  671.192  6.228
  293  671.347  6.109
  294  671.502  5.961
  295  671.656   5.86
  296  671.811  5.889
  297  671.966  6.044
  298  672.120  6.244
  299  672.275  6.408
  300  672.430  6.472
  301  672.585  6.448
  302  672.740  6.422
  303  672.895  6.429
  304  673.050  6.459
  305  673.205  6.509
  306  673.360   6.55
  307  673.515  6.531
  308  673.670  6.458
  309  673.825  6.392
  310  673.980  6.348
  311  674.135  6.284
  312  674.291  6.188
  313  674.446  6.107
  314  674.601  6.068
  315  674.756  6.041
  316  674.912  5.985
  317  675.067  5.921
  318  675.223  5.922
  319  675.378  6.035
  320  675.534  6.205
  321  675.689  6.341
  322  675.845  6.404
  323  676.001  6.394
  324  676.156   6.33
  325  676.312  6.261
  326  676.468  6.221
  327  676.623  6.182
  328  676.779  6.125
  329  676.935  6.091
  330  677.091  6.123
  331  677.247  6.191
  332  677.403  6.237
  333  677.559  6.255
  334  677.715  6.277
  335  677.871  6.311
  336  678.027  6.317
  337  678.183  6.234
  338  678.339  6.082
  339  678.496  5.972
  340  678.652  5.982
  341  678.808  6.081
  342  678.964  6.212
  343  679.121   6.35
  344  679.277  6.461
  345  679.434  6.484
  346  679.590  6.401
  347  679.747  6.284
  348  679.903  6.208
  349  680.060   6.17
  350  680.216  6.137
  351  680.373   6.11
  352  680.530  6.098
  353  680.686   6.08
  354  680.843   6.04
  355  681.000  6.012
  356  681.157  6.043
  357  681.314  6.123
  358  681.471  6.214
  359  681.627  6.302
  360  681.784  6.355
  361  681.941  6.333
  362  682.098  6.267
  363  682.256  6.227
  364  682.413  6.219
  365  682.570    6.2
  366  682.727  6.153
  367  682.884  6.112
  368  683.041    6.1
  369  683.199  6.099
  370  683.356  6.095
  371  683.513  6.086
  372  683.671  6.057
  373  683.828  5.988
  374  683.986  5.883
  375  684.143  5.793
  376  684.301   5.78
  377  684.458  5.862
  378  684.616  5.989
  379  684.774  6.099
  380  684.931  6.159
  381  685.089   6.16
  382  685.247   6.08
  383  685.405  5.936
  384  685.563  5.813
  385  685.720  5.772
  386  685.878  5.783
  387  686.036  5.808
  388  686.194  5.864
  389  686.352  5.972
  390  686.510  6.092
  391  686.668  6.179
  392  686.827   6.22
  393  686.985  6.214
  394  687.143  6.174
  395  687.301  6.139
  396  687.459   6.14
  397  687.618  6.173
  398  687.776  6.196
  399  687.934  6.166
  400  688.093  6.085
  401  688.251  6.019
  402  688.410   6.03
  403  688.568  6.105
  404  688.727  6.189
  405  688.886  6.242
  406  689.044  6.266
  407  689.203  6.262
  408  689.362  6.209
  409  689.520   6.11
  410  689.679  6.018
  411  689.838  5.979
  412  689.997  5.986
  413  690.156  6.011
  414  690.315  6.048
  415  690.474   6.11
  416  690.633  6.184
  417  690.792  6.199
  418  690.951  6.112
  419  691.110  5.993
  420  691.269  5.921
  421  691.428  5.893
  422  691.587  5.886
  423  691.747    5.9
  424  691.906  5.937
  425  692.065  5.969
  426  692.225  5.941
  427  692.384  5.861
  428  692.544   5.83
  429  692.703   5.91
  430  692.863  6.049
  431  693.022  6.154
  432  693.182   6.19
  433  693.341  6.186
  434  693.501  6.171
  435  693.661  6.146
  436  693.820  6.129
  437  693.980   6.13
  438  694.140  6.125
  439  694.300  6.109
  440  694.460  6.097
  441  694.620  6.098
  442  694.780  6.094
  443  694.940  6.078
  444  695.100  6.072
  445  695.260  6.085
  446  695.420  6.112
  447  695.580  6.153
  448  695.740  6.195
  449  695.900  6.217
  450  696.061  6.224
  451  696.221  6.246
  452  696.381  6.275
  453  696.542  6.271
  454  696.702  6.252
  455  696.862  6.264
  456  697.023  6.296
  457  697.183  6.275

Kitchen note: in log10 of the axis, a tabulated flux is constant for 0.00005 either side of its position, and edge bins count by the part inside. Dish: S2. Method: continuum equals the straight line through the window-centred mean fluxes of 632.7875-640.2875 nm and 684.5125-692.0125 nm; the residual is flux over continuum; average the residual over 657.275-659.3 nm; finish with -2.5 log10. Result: -0.04 mag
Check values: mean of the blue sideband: 6.26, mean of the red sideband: 6.06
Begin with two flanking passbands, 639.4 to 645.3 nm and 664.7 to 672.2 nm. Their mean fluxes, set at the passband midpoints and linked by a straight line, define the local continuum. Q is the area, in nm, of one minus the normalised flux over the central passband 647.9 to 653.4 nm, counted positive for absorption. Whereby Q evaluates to -0.12 nm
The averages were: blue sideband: 6.21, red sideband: 6.37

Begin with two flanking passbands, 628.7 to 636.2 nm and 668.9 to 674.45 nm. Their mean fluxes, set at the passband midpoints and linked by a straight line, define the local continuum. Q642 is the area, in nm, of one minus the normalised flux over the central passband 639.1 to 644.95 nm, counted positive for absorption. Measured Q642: 0.03 nm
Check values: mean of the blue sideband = 6.23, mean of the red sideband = 6.34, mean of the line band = 6.23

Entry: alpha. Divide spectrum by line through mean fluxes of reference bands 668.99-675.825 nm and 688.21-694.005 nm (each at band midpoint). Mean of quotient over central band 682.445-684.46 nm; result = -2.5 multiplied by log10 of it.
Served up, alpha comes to 0.02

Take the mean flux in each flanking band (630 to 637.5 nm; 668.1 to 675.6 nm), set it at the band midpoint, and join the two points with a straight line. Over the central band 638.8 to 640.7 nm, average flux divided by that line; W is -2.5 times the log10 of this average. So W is 0.00 mag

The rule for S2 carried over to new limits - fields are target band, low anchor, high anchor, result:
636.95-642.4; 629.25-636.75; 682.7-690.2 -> -0.02 mag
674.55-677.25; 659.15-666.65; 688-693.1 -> 0.01 mag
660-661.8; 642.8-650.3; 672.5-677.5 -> -0.03 mag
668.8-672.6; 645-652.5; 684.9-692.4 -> -0.02 mag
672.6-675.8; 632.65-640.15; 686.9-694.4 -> -0.02 mag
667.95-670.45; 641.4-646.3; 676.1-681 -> -0.04 mag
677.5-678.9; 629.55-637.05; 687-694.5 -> -0.01 mag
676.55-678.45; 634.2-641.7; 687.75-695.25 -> -0.01 mag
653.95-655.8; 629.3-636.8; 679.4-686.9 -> -0.07 mag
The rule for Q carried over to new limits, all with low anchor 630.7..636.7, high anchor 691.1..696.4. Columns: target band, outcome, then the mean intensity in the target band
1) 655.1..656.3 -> -0.052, 6.42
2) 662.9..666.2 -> -0.164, 6.44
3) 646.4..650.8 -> -0.115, 6.33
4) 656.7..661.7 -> -0.198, 6.39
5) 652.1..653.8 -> -0.105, 6.54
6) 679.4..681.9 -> -0.037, 6.19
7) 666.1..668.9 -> -0.116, 6.38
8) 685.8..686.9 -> 0.018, 5.98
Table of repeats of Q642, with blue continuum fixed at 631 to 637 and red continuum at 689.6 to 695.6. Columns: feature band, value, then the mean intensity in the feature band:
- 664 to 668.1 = -0.19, 6.4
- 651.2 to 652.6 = -0.09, 6.55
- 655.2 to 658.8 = -0.16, 6.41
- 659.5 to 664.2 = -0.20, 6.39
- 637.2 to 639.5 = -0.06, 6.36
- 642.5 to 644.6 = -0.04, 6.29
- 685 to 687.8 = 0.01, 6.04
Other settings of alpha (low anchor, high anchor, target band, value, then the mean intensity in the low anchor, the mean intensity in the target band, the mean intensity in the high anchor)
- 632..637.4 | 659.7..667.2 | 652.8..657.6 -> -0.016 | 6.24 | 6.46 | 6.41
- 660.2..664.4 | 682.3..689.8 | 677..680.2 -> -0.010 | 6.4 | 6.23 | 6.07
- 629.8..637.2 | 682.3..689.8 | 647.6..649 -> -0.072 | 6.21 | 6.59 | 6.07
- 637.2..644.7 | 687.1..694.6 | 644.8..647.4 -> -0.004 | 6.27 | 6.27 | 6.08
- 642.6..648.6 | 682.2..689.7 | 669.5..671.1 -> -0.031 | 6.33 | 6.35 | 6.07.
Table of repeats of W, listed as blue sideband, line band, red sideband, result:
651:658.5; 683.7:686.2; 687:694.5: 0.039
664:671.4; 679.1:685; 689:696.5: 0.015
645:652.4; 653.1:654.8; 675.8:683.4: -0.043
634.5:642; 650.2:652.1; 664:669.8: -0.030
